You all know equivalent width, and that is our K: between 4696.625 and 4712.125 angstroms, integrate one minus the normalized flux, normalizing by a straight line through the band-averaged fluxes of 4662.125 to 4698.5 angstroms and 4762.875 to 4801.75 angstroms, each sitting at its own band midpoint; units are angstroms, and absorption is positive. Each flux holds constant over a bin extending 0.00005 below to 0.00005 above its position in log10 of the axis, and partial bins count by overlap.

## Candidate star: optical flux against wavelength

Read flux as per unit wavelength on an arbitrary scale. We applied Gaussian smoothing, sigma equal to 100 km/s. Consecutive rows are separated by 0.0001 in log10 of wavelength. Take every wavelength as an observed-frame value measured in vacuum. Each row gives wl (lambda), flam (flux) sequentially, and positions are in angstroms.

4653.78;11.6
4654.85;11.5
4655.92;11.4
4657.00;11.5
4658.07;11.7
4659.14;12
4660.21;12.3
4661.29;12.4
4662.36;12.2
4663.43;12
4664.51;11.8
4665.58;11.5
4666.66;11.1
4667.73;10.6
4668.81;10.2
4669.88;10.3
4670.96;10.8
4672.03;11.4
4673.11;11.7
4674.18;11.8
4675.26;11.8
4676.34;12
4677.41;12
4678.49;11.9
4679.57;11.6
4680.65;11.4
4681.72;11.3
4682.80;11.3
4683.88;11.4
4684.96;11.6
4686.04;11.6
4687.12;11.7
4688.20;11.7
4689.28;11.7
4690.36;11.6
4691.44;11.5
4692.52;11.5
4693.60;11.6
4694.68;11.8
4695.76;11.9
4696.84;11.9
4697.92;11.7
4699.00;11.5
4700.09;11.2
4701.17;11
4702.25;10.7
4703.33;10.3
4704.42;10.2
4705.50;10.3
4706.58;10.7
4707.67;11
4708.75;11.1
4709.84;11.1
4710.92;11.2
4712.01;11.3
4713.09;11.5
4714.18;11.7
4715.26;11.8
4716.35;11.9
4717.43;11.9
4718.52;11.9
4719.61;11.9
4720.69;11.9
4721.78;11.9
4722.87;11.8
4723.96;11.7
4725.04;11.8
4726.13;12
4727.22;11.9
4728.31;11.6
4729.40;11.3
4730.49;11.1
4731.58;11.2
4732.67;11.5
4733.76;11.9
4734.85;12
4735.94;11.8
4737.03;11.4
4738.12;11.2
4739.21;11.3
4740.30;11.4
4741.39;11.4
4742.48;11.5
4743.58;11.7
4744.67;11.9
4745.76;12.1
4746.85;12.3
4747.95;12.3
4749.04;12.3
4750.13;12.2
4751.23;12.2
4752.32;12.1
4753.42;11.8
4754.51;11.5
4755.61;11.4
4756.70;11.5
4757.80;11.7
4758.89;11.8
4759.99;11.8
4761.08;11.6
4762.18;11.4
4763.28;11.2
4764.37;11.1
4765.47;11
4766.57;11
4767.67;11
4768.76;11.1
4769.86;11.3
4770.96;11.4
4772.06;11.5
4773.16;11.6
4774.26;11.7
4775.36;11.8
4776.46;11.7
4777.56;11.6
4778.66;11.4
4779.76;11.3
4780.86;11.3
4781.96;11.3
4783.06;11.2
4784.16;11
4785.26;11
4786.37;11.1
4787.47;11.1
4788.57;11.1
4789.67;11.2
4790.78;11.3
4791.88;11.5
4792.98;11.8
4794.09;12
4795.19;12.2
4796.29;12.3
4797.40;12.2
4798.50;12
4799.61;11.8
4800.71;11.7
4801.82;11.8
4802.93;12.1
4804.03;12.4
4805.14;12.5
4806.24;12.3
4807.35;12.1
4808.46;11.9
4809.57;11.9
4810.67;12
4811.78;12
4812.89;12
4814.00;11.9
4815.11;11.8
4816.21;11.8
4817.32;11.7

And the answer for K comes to 0.7 angstroms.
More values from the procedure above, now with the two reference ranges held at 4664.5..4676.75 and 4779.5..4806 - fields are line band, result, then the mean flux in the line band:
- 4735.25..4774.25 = -0.28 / 11.6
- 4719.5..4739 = -0.38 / 11.7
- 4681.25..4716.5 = -0.06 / 11.3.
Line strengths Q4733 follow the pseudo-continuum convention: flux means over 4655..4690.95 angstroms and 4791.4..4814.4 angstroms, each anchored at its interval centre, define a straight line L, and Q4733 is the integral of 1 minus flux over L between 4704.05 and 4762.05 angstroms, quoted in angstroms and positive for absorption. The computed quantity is 0.8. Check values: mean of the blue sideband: 11.6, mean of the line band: 11.6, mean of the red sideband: 12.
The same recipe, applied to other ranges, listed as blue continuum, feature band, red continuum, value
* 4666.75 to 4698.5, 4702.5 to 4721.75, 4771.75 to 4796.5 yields 0.3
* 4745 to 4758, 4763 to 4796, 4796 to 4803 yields 1.6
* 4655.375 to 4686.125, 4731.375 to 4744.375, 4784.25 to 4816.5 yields 0.2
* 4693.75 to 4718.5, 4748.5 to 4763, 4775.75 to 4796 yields -0.5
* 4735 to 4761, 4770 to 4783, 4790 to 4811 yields 0.4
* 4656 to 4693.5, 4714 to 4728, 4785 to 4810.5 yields -0.2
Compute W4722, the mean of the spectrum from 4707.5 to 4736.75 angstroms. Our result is 11.6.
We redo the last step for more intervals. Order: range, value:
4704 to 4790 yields 11.5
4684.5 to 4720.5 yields 11.4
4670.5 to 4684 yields 11.6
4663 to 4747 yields 11.5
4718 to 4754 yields 11.8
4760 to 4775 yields 11.3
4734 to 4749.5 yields 11.8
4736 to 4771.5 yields 11.6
